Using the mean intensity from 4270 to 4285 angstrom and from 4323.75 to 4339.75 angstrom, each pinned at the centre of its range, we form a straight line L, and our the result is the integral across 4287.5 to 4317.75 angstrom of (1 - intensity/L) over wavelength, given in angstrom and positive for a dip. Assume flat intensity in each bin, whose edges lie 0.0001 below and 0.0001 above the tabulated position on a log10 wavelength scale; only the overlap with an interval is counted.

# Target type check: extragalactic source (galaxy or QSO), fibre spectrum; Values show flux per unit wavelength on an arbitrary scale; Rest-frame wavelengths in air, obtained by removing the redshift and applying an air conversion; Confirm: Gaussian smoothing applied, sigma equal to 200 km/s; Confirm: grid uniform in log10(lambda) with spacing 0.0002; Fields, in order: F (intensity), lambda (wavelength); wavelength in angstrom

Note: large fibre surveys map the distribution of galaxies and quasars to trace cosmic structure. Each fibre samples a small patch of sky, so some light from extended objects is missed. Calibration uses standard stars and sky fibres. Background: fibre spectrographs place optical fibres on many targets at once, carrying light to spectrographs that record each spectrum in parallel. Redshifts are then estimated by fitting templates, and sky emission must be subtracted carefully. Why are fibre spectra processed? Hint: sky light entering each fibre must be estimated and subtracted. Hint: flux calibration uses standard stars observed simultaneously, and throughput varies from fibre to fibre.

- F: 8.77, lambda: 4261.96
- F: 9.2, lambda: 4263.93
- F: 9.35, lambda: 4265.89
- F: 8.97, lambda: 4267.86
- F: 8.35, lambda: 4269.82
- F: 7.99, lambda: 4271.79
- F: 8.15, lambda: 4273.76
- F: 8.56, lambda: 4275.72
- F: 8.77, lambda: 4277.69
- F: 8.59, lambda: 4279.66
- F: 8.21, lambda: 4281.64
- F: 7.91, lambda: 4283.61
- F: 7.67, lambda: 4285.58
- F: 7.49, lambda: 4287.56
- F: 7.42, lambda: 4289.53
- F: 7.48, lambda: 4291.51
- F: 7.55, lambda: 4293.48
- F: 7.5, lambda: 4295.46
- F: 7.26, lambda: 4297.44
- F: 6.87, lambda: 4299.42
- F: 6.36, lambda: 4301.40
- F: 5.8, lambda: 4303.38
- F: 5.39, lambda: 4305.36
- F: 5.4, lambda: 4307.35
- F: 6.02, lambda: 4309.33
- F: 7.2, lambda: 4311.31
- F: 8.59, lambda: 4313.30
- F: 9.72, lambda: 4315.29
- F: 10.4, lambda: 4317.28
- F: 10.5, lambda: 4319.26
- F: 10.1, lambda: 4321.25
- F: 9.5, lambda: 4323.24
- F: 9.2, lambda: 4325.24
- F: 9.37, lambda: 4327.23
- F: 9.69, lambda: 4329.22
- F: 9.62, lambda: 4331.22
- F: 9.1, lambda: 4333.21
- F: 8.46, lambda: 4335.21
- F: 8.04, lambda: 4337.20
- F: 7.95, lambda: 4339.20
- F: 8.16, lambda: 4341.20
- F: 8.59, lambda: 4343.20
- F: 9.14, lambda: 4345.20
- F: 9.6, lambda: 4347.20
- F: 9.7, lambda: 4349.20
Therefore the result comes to 4.9 angstrom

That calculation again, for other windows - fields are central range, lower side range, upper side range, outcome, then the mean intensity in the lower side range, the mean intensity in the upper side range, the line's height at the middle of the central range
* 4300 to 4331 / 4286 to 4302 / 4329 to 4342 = -0.8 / 7.28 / 8.67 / 8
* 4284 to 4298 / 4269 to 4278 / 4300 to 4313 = -0.6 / 8.34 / 6.19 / 7.2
